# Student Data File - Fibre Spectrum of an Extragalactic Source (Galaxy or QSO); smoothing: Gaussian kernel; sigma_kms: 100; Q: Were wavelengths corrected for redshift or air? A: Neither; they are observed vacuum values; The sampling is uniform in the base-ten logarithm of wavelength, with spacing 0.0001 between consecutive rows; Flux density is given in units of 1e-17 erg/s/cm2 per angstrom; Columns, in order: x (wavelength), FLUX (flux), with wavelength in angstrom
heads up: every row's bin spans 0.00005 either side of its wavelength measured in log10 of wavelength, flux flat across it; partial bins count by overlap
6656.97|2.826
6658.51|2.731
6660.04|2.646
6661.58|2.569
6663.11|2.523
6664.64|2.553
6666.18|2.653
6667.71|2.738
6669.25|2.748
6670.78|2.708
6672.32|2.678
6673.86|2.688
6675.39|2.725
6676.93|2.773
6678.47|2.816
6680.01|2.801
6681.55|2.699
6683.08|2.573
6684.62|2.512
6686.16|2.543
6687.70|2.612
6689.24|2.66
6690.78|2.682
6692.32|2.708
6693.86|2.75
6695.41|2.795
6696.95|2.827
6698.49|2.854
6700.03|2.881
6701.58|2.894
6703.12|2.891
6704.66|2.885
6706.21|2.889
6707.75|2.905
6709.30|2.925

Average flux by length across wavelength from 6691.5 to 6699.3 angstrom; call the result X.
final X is 2.79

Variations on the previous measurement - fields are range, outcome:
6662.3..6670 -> 2.64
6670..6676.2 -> 2.7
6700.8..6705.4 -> 2.89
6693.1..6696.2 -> 2.77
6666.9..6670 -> 2.74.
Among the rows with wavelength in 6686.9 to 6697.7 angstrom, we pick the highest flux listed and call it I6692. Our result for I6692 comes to 2.827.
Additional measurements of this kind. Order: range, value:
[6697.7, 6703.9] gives 2.894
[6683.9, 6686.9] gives 2.543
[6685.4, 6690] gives 2.66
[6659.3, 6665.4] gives 2.646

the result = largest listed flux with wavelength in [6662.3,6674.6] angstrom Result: 2.748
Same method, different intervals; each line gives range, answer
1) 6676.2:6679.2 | 2.816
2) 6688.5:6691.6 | 2.682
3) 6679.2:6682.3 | 2.801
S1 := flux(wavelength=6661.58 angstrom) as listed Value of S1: 2.569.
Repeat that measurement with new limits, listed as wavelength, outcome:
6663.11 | 2.523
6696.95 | 2.827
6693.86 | 2.75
